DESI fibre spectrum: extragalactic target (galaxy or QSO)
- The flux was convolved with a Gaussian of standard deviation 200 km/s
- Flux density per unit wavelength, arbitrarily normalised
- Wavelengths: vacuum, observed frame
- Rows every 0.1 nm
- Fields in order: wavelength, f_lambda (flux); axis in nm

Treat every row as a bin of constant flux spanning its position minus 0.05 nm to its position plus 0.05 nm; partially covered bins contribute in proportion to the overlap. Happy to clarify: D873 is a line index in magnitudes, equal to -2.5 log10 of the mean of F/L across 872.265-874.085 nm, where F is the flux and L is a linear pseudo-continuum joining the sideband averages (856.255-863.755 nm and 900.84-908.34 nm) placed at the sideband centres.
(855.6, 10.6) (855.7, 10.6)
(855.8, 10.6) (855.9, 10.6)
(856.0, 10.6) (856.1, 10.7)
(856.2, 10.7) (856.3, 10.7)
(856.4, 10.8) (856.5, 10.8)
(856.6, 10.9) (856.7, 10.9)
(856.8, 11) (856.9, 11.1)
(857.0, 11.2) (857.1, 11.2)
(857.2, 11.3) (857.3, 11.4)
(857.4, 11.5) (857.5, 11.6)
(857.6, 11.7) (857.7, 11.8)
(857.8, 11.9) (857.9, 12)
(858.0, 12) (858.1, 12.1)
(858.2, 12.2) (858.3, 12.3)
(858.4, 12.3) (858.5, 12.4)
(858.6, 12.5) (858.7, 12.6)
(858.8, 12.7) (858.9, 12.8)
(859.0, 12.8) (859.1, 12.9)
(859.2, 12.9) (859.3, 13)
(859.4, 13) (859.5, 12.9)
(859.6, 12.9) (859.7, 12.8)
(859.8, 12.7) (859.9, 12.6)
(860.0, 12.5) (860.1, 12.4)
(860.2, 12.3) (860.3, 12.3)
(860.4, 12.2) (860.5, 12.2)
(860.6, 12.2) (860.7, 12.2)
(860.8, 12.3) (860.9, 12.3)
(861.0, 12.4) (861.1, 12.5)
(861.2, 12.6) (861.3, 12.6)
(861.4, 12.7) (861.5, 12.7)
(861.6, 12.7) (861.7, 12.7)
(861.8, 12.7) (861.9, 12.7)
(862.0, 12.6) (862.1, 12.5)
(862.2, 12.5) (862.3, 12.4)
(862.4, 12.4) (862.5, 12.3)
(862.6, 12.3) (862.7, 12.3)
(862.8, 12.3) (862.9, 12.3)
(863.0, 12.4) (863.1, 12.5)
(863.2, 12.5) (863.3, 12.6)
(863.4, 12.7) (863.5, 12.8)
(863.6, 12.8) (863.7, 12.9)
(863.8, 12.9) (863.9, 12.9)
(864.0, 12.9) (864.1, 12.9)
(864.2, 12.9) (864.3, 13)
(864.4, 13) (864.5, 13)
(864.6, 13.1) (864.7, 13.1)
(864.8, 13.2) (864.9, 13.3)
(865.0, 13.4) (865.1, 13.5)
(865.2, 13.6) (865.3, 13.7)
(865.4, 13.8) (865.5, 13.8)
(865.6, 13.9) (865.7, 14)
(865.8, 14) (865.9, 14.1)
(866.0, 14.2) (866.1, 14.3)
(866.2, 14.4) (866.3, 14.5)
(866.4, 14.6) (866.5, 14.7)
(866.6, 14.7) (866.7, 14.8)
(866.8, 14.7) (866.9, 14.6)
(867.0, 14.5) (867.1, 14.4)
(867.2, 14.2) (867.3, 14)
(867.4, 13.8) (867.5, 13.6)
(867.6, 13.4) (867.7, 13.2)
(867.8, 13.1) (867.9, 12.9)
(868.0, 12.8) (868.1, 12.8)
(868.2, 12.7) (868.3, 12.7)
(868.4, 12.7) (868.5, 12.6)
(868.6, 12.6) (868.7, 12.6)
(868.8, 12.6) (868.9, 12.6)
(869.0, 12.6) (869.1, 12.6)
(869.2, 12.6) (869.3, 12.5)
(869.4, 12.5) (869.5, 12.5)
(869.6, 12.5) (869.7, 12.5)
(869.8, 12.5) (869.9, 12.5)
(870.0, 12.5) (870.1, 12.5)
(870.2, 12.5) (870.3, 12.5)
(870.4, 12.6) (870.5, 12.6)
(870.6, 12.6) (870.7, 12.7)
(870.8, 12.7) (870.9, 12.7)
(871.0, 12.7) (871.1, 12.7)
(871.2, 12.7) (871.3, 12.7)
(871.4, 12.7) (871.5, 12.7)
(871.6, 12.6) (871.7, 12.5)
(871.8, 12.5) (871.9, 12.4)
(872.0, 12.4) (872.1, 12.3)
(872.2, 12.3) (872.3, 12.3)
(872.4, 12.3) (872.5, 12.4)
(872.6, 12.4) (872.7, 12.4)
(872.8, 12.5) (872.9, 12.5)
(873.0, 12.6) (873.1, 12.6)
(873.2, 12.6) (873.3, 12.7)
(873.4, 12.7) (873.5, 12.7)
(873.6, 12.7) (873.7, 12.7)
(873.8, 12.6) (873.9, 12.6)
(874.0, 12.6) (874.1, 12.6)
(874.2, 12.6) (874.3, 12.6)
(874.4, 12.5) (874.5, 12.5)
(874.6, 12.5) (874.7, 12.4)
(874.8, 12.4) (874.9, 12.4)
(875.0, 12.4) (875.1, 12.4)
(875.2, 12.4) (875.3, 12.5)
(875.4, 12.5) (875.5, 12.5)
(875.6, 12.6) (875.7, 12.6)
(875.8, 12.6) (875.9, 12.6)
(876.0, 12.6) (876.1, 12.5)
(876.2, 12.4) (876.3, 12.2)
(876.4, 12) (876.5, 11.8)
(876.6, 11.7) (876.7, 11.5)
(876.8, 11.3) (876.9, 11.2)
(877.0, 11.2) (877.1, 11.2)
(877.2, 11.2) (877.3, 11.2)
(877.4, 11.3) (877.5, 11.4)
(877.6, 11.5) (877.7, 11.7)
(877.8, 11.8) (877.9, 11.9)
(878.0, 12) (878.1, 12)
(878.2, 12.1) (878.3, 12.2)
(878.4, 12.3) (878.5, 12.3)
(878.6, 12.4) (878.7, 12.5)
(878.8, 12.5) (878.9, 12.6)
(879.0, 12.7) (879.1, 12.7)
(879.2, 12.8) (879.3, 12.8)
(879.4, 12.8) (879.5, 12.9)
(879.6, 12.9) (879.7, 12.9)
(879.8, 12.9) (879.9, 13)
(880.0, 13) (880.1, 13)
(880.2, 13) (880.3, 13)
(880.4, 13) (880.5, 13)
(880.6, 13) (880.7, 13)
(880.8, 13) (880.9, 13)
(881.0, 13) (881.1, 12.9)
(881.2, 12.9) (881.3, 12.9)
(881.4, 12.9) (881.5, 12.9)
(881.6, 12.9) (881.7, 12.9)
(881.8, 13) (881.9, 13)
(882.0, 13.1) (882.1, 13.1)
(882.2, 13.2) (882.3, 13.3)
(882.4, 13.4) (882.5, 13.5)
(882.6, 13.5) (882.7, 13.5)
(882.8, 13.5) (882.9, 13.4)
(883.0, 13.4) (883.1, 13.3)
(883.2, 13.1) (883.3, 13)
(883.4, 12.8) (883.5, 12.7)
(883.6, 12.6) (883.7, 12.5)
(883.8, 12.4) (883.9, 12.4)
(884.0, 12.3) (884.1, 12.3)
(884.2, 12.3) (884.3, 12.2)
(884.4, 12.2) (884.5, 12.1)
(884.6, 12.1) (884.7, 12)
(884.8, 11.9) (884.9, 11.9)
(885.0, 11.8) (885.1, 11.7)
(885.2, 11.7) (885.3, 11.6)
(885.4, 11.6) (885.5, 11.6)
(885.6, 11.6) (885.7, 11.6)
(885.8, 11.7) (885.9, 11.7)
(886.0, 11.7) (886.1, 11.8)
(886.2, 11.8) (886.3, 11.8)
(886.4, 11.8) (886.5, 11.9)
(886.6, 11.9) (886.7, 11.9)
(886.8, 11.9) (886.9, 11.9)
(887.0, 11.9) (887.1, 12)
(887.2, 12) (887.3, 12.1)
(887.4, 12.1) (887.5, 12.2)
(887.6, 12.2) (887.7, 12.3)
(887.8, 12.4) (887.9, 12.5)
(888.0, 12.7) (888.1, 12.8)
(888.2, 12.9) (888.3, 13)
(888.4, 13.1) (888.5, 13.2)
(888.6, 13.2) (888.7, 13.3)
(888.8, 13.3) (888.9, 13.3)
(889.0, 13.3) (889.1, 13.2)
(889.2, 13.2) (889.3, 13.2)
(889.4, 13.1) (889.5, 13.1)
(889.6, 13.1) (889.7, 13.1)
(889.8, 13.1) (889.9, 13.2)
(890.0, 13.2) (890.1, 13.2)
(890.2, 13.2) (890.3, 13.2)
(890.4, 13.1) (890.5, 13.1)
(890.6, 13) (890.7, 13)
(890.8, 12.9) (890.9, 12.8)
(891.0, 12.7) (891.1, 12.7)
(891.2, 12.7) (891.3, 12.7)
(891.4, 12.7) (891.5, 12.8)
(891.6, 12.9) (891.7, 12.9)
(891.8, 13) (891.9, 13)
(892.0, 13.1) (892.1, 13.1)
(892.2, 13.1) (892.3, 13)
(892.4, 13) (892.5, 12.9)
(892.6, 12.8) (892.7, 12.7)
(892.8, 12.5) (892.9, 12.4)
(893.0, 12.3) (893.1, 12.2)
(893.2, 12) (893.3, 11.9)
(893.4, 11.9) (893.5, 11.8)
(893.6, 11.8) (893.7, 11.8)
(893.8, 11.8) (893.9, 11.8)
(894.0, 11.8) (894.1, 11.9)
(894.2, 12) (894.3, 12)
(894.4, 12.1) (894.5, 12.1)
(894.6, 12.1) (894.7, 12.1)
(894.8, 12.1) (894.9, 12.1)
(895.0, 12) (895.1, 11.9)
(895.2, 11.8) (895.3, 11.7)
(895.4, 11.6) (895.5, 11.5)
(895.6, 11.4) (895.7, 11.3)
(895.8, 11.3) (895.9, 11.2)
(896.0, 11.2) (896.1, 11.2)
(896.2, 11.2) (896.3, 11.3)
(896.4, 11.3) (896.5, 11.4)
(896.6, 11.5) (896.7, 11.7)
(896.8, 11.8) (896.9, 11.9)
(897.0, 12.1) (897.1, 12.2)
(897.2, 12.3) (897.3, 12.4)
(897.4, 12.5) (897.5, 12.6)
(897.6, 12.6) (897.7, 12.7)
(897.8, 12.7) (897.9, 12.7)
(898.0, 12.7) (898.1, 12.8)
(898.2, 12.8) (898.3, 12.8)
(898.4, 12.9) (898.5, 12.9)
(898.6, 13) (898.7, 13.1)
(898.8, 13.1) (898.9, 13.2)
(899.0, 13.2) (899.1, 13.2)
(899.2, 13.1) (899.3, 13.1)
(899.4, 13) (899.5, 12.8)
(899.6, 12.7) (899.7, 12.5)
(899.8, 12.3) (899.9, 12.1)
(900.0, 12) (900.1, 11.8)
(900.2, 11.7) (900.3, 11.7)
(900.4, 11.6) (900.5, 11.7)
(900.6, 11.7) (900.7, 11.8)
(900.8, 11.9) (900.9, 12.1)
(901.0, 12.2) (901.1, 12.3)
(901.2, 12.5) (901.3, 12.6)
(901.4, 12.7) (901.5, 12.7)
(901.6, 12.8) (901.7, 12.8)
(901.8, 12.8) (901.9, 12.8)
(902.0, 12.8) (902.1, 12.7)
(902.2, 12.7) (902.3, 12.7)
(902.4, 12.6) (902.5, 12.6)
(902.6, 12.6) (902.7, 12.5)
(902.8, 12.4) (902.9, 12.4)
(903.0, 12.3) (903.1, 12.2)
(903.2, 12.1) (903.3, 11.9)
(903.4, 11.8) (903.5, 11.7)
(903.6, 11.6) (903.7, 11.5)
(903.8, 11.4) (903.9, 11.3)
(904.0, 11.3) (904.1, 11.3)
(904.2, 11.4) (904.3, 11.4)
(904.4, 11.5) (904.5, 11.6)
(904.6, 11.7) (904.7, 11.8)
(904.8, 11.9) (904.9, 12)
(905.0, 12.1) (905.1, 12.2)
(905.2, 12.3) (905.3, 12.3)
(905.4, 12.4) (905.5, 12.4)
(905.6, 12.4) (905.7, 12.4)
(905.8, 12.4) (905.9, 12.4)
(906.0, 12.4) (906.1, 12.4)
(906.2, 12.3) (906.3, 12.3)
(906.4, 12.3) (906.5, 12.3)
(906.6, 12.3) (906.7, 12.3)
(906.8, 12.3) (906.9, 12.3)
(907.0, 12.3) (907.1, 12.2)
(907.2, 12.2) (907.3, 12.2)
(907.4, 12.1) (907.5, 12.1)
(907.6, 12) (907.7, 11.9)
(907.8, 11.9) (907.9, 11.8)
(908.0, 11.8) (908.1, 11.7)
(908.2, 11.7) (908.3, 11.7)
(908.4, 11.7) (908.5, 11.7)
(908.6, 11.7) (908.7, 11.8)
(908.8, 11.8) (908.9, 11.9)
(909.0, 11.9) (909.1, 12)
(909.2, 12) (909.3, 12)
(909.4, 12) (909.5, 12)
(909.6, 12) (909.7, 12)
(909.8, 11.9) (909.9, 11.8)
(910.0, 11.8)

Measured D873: -0.03 mag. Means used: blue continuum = 12.2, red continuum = 12.2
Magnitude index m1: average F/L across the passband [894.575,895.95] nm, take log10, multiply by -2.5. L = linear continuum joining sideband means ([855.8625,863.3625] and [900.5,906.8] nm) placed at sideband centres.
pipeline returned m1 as 0.042 mag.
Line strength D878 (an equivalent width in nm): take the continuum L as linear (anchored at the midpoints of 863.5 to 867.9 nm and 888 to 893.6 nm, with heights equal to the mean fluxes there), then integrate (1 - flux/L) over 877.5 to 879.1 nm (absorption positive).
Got 0.14 nm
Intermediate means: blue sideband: 13.7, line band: 12.2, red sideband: 12.9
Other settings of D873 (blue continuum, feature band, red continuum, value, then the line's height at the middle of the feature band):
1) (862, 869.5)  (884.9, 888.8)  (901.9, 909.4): 0.04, 12.6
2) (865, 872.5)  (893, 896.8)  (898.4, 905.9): 0.07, 12.5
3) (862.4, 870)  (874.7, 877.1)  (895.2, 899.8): 0.06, 12.9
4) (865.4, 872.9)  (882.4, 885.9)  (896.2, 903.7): 0.03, 12.7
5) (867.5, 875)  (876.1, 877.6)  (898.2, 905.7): 0.09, 12.5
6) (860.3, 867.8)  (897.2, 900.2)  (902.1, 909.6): -0.04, 12.2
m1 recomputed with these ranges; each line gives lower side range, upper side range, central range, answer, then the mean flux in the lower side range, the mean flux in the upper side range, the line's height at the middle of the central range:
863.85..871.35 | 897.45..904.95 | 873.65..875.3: 0.05 mag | 13.2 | 12.3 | 13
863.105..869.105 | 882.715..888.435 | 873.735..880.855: 0.03 mag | 13.4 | 12.2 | 12.7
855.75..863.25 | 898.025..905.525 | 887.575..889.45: -0.06 mag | 12.1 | 12.3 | 12.2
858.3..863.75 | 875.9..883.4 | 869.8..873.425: 0.00 mag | 12.6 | 12.6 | 12.6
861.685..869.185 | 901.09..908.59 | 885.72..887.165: 0.07 mag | 13.2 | 12.1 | 12.6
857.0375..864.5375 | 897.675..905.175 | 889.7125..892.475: -0.05 mag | 12.5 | 12.3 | 12.4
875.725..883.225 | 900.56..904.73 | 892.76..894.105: 0.03 mag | 12.6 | 12.1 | 12.3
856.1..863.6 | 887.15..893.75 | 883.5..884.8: 0.03 mag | 12.2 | 12.8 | 12.7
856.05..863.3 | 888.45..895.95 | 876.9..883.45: -0.02 mag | 12.2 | 12.5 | 12.4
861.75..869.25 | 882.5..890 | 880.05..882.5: -0.03 mag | 13.2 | 12.5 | 12.7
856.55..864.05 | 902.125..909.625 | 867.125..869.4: -0.06 mag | 12.3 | 12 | 12.3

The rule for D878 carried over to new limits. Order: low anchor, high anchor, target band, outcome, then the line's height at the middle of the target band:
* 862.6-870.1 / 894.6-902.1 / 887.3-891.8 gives -0.15 nm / 12.5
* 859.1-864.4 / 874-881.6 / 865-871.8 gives -0.38 nm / 12.5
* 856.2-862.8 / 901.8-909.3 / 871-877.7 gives -0.09 nm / 12.1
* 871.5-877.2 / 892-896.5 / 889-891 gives -0.17 nm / 12.1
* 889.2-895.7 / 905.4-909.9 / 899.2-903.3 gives -0.04 nm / 12.3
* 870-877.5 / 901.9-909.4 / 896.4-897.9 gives 0.00 nm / 12.1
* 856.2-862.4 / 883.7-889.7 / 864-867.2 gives -0.43 nm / 12.2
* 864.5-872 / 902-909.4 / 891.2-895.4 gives 0.04 nm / 12.4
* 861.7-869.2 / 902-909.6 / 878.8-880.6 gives -0.01 nm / 12.8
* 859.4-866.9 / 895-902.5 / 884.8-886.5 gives 0.11 nm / 12.5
